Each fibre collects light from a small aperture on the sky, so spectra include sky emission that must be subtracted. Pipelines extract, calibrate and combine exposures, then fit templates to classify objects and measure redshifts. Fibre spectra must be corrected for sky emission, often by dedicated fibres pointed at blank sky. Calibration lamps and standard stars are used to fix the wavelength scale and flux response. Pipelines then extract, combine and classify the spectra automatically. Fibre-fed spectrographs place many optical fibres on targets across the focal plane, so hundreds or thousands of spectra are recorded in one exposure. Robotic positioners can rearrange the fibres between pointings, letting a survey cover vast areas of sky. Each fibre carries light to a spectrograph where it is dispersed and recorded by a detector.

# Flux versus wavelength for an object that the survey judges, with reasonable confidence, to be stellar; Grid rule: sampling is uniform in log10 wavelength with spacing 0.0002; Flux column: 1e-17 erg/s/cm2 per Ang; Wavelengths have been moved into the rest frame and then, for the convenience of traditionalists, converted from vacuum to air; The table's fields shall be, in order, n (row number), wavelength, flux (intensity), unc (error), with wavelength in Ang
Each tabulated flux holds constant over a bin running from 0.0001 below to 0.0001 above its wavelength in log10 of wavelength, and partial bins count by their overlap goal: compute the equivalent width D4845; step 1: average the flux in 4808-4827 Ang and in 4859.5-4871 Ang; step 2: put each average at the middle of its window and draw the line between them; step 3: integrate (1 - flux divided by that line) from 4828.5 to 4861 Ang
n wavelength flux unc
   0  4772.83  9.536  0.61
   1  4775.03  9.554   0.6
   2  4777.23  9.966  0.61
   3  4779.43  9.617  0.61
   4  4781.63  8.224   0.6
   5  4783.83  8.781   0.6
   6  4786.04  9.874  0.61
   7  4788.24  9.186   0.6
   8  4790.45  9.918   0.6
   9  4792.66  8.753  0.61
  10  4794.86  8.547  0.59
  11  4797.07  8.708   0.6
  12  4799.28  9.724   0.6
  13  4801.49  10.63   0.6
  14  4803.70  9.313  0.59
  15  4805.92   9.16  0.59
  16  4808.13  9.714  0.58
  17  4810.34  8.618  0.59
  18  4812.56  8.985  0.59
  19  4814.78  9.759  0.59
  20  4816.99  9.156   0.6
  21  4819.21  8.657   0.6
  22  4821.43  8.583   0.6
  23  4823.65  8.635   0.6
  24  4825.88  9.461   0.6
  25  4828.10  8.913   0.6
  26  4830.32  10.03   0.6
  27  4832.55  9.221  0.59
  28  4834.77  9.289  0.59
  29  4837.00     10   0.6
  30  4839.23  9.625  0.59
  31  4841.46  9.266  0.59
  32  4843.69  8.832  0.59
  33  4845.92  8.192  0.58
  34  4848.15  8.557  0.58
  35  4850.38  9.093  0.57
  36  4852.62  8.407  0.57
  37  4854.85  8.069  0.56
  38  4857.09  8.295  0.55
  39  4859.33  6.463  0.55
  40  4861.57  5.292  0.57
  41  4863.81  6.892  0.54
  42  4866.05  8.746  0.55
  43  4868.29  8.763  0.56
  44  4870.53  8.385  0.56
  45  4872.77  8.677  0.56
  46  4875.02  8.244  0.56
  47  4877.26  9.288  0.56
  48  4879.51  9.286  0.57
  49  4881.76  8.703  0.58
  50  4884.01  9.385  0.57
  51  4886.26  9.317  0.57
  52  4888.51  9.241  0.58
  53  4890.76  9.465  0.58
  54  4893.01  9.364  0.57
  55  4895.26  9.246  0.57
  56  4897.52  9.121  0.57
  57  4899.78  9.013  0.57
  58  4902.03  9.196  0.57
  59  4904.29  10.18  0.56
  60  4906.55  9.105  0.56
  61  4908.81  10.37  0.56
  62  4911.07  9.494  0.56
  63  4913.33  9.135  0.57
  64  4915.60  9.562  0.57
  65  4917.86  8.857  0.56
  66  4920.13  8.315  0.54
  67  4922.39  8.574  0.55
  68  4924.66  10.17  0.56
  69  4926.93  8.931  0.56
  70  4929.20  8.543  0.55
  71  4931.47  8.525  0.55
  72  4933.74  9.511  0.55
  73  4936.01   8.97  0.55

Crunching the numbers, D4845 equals -2.3 Ang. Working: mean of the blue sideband 9.03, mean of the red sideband 7.48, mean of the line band 8.75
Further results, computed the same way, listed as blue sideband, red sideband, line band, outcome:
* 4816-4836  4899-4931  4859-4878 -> 2.6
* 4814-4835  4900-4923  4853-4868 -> 2.9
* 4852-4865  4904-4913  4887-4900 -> -0.5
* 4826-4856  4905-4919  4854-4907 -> 3.5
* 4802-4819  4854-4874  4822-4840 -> -1.5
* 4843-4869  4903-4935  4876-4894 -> -1.5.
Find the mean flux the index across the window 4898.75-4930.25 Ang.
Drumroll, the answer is 9.25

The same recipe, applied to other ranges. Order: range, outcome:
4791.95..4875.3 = 8.78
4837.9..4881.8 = 8.35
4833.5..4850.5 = 9.11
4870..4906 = 9.14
